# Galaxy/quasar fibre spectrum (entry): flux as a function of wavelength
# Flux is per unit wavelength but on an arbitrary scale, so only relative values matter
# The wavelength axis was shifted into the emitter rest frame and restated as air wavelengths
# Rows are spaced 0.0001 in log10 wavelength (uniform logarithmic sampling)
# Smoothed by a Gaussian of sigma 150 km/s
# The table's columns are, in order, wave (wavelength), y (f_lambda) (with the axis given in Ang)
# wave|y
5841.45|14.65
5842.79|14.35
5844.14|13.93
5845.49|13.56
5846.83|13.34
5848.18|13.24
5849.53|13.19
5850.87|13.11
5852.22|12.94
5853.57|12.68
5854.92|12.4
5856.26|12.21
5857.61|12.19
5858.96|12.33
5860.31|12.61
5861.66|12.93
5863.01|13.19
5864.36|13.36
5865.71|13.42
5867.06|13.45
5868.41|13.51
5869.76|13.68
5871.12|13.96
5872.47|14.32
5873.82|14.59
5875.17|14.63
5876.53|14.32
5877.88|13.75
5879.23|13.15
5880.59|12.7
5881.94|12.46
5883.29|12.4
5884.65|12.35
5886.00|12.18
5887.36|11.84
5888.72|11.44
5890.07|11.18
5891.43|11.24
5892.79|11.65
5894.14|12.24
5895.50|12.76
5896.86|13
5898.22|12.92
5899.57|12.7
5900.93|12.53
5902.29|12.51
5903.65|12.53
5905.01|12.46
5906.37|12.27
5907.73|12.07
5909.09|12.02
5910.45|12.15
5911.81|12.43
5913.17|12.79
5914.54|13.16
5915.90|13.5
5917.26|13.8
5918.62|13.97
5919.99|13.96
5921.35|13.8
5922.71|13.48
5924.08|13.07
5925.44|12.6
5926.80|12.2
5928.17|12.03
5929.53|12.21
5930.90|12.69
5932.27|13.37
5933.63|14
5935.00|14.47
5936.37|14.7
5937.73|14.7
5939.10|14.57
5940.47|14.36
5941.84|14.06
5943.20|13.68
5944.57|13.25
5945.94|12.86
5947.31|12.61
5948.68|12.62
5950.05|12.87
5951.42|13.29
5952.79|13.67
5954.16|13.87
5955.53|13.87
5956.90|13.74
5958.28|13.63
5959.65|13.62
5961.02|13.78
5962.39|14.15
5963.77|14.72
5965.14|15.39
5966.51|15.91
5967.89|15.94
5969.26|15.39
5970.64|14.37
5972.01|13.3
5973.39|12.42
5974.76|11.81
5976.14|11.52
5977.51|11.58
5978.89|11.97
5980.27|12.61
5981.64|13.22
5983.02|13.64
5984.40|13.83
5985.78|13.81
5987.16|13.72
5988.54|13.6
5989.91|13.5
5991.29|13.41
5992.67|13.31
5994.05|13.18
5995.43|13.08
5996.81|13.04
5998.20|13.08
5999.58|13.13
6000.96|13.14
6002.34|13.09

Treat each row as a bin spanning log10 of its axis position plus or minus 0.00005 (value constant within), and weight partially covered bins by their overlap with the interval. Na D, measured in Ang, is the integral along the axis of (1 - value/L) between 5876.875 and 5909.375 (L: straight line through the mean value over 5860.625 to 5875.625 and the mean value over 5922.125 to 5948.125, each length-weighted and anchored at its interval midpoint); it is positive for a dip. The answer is 2.9 Ang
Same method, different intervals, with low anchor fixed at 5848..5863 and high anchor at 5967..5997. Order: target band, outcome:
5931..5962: -1.3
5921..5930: 0.2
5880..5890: 0.6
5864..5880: -1.3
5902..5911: 0.5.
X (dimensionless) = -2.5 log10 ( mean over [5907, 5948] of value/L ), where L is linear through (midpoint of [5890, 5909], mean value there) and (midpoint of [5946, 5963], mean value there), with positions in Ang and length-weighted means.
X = -0.032 mag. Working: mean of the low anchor 12.3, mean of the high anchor 13.5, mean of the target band 13.3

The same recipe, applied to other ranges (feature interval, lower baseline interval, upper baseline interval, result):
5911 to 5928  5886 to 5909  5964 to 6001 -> -0.056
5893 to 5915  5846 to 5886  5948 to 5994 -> 0.068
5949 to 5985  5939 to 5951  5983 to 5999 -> -0.017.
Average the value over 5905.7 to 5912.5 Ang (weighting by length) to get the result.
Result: 12.2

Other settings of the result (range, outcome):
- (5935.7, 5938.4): 14.7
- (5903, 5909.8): 12.3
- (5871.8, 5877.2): 14.5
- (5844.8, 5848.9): 13.4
